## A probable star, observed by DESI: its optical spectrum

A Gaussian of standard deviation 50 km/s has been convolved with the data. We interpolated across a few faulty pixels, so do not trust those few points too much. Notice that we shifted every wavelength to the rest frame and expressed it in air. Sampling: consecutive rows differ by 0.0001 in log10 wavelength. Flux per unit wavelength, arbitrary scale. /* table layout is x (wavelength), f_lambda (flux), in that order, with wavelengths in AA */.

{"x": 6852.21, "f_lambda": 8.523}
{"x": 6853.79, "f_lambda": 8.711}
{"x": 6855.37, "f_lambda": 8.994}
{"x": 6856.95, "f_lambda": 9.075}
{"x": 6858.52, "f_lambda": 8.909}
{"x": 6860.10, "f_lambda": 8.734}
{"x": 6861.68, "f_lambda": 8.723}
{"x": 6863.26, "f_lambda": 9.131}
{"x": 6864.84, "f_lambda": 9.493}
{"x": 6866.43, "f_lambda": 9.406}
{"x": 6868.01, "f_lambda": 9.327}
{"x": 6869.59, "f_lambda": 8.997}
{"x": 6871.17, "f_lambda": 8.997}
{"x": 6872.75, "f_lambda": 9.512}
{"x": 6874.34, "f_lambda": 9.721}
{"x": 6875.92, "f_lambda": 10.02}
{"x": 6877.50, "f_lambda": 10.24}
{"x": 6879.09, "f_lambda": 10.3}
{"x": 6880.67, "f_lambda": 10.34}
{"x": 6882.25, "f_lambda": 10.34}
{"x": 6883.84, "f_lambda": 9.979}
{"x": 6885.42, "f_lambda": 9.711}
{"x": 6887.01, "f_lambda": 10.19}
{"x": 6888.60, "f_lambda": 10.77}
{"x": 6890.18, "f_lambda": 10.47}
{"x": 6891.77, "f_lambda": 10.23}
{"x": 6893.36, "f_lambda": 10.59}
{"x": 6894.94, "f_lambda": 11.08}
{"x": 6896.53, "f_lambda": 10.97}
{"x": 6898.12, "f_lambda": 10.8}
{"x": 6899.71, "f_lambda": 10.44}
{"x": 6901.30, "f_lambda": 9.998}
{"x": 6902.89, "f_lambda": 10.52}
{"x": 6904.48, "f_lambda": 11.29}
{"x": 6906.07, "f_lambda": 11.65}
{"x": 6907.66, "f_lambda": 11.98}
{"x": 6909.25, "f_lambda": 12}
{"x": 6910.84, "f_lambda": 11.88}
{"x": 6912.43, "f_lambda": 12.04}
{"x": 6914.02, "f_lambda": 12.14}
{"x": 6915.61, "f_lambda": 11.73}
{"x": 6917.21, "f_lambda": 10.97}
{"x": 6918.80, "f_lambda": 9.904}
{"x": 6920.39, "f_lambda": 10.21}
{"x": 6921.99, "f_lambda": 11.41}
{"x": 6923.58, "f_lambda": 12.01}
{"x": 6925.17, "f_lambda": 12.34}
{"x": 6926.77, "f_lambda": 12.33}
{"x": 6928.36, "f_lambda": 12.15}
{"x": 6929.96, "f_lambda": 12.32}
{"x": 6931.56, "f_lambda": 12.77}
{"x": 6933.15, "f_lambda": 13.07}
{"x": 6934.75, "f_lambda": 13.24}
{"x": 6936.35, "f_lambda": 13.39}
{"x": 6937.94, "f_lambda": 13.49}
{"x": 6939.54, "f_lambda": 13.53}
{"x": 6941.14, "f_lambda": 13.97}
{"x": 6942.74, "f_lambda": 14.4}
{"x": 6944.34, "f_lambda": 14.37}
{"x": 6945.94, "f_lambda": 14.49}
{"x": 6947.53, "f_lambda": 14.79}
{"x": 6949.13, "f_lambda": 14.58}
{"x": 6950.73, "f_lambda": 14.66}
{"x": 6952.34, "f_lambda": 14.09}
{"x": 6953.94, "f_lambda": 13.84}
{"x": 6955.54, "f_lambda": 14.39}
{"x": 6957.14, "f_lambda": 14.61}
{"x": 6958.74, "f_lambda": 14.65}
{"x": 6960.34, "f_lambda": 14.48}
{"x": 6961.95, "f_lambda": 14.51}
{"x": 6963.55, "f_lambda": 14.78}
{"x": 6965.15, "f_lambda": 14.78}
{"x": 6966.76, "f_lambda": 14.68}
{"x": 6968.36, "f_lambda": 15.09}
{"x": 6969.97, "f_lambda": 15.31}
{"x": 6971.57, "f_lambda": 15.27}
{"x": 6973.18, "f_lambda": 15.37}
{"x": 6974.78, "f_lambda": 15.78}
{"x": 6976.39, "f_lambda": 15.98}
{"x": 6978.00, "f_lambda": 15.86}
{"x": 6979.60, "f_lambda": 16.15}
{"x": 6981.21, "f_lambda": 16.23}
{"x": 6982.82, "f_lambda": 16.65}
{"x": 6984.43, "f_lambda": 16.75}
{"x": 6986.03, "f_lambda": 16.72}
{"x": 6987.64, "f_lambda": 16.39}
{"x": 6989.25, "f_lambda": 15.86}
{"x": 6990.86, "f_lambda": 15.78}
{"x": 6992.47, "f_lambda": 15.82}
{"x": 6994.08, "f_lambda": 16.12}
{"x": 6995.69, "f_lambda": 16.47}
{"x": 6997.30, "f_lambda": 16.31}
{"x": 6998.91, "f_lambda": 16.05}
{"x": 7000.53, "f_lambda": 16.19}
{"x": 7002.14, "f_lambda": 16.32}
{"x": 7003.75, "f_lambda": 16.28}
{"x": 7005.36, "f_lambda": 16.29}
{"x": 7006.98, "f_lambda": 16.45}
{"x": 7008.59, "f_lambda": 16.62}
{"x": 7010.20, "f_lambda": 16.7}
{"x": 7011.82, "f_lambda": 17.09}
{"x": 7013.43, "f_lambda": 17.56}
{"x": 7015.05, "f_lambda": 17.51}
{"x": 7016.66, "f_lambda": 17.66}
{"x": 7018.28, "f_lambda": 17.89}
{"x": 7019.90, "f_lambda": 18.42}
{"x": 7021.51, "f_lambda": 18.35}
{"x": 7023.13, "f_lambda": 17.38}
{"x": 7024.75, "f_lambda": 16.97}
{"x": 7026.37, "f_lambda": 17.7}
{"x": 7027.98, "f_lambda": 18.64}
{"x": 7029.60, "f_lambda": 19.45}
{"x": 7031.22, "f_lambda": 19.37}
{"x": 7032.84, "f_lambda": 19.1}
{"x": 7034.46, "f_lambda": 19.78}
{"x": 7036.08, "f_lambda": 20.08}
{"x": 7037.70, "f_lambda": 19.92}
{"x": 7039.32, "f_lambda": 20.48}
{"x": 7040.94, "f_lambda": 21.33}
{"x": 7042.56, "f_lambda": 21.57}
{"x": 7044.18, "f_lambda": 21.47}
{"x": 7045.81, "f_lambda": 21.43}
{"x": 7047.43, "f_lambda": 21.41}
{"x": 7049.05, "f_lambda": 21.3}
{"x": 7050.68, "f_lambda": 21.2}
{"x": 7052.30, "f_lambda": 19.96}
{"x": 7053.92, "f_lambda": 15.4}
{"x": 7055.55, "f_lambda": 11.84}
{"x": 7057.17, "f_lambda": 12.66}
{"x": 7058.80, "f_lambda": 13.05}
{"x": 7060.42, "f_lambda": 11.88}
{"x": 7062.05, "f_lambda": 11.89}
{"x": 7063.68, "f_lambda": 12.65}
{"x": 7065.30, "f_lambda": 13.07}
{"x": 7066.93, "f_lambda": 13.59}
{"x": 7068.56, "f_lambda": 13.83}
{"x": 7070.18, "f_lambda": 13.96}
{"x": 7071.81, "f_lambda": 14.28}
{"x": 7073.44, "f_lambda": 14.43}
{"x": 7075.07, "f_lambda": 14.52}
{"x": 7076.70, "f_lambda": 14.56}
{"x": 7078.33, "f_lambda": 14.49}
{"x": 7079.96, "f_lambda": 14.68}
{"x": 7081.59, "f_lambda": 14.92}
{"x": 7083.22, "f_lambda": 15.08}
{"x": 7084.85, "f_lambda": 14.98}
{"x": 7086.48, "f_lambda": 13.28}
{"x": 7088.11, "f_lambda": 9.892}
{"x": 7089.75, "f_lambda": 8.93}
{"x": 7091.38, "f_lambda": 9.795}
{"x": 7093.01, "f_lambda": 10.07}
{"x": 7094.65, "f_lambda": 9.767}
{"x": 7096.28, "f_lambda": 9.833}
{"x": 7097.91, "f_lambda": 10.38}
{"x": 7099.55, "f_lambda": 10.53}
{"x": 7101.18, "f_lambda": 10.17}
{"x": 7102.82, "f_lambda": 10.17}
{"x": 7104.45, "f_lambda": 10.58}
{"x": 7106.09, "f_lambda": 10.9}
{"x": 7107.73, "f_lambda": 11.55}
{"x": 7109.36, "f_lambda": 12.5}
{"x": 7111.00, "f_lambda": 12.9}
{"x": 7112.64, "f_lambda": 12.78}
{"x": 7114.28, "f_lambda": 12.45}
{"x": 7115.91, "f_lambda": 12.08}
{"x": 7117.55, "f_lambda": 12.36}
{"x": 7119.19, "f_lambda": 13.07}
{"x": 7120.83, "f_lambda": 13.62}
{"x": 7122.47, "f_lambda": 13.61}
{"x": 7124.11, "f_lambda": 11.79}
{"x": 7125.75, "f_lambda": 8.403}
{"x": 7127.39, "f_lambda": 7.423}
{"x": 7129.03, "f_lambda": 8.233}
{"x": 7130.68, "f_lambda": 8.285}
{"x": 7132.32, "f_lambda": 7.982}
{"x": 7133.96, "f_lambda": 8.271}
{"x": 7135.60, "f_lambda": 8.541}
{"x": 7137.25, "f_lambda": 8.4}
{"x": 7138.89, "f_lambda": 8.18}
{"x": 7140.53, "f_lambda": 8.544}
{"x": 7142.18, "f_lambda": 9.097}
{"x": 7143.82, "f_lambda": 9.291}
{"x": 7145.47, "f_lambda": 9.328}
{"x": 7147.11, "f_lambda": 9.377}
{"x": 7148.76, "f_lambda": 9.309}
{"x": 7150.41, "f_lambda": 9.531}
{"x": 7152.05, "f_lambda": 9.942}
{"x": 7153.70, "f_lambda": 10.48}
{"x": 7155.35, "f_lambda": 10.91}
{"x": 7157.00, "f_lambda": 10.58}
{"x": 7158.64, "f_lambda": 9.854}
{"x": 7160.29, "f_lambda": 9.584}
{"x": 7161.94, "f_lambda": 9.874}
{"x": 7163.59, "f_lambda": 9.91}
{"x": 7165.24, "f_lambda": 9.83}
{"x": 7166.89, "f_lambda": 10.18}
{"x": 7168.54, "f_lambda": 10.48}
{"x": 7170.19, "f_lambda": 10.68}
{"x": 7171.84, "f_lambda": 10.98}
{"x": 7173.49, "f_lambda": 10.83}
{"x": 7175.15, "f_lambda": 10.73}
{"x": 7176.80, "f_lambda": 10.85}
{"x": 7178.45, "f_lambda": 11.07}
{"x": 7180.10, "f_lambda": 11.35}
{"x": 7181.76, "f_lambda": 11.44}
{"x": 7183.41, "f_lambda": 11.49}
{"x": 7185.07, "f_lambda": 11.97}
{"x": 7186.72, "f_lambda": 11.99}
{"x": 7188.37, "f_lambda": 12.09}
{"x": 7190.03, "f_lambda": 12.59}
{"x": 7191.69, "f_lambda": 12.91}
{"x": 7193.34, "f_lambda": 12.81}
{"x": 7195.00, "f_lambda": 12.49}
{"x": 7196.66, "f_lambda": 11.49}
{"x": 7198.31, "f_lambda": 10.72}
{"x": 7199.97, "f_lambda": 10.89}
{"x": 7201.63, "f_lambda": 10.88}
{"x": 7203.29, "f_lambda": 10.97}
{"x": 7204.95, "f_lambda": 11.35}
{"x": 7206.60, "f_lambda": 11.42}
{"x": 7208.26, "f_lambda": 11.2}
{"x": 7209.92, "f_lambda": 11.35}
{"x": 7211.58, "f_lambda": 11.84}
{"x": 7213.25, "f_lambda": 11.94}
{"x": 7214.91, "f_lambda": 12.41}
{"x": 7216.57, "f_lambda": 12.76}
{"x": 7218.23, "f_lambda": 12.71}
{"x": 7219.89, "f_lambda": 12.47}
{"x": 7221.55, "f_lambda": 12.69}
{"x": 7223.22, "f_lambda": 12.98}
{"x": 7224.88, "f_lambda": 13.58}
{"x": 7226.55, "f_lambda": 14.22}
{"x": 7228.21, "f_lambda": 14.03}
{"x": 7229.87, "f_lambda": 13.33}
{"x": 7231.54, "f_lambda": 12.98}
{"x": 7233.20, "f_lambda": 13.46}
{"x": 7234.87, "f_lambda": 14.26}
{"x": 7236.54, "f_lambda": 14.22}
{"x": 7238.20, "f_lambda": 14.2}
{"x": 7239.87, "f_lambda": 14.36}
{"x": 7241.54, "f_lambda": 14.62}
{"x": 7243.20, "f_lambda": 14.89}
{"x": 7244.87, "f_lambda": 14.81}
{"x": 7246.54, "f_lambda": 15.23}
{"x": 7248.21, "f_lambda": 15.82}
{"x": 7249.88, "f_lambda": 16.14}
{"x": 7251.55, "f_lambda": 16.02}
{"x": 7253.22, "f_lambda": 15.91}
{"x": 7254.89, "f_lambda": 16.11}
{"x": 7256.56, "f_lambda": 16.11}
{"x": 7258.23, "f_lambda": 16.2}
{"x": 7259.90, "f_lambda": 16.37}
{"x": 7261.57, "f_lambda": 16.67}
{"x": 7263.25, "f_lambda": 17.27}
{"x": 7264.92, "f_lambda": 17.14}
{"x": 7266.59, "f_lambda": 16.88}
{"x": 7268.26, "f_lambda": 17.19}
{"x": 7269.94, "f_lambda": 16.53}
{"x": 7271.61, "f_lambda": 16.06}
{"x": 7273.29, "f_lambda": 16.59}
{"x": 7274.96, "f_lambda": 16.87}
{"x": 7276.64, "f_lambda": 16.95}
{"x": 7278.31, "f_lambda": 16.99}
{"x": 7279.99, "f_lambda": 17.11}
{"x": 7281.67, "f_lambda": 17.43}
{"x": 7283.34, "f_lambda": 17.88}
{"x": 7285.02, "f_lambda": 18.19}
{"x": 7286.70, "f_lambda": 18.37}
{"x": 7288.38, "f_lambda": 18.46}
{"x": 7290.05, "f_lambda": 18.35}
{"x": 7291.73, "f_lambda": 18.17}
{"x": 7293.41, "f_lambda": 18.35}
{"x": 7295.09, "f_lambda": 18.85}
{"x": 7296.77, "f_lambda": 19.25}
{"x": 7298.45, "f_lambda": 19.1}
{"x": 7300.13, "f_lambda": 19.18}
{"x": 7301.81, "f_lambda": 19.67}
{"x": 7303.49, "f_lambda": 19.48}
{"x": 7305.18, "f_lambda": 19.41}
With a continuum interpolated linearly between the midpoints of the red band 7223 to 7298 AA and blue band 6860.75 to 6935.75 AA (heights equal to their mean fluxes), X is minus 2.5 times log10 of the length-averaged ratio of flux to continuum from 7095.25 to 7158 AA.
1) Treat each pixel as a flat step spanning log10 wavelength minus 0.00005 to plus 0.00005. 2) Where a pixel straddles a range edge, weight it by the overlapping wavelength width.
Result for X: 0.35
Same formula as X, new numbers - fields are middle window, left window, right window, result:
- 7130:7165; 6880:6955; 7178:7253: 0.34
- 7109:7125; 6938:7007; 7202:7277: 0.17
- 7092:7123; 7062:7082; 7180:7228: 0.17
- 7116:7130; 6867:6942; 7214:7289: 0.24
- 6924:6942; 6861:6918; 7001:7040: 0.00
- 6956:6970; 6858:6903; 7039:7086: -0.16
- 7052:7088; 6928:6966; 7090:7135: -0.20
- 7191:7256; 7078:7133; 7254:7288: 0.16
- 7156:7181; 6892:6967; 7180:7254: 0.23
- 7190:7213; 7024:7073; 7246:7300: 0.43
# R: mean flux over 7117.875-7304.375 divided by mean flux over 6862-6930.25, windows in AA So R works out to 1.24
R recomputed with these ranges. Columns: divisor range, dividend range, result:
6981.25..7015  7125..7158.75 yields 0.55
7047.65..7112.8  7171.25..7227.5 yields 0.90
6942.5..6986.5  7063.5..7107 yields 0.82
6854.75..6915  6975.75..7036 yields 1.67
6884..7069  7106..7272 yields 0.82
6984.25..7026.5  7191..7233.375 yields 0.73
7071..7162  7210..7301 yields 1.43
